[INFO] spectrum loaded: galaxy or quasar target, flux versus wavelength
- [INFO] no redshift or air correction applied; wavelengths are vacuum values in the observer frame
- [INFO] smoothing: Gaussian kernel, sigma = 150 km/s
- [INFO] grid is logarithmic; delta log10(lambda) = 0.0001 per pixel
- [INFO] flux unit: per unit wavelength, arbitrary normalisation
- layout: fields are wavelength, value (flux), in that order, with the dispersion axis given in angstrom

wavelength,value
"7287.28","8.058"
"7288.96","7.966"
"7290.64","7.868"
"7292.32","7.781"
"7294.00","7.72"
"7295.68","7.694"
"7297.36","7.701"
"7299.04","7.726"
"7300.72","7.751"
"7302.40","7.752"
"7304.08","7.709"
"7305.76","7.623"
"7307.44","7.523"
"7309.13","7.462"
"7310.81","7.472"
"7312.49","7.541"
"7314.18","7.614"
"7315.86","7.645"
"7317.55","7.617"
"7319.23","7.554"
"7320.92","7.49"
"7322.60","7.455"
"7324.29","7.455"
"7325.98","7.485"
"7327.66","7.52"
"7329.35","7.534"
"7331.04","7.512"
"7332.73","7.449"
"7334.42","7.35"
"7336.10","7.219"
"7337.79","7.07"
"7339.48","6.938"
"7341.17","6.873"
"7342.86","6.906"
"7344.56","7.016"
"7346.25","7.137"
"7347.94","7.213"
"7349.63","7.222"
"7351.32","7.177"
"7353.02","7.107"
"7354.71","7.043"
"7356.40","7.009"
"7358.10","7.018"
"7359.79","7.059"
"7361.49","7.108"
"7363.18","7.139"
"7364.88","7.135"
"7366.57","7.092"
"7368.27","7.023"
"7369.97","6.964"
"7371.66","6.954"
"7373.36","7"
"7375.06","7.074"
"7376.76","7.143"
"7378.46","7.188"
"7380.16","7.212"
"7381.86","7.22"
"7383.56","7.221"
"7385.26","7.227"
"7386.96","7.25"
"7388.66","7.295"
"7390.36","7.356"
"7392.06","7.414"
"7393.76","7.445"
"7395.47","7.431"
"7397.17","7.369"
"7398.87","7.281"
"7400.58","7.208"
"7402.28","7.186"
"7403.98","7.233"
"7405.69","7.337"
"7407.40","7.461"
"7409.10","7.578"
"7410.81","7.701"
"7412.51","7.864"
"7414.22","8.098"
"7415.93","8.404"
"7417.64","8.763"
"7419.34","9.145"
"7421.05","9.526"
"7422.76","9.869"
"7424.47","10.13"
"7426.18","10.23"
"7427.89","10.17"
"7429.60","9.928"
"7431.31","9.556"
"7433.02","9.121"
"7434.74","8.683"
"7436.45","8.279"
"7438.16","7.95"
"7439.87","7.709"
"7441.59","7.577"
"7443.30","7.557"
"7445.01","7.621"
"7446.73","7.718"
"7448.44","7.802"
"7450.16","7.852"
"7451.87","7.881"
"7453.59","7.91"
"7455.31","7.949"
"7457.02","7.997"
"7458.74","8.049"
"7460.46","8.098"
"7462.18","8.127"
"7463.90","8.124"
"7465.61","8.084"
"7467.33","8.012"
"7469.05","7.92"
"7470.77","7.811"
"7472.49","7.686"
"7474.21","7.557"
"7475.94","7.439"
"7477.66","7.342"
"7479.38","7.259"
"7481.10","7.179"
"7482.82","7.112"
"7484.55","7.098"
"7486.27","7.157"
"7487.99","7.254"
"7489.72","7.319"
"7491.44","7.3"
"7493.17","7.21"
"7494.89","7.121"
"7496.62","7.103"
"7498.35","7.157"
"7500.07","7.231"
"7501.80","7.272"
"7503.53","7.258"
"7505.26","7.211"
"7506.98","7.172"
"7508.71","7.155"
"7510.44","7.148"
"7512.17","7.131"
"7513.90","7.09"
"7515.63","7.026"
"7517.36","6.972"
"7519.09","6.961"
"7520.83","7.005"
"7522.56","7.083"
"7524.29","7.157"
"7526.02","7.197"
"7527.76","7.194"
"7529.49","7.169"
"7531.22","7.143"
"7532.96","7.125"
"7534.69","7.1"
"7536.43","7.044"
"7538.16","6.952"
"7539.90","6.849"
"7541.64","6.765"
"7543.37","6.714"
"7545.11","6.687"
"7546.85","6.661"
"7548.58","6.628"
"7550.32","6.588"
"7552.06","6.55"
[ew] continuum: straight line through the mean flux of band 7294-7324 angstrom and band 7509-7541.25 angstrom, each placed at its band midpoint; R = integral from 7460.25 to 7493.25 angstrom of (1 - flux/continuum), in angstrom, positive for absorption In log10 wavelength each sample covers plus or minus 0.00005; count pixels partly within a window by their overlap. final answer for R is -1.65 angstrom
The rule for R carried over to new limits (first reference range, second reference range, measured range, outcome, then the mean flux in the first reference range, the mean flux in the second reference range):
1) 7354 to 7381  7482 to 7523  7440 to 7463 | -2.4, 7.07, 7.15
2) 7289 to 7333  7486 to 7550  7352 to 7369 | 0.9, 7.61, 7.07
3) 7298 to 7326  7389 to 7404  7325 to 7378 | 2.3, 7.58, 7.33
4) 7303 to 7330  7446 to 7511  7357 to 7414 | 2.1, 7.55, 7.53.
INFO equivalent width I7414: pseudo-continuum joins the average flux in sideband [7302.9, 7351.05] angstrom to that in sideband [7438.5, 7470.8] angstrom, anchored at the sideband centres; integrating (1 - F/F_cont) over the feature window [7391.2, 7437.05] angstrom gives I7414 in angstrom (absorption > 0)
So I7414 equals -3.9 angstrom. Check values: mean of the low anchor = 7.38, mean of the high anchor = 7.89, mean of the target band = 8.39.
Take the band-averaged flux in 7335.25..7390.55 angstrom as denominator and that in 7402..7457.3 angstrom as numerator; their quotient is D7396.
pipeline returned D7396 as 1.2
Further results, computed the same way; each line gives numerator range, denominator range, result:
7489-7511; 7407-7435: 0.80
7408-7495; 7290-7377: 1.10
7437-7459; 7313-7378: 1.08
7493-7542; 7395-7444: 0.85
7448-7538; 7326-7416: 1.02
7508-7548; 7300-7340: 0.94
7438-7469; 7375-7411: 1.08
